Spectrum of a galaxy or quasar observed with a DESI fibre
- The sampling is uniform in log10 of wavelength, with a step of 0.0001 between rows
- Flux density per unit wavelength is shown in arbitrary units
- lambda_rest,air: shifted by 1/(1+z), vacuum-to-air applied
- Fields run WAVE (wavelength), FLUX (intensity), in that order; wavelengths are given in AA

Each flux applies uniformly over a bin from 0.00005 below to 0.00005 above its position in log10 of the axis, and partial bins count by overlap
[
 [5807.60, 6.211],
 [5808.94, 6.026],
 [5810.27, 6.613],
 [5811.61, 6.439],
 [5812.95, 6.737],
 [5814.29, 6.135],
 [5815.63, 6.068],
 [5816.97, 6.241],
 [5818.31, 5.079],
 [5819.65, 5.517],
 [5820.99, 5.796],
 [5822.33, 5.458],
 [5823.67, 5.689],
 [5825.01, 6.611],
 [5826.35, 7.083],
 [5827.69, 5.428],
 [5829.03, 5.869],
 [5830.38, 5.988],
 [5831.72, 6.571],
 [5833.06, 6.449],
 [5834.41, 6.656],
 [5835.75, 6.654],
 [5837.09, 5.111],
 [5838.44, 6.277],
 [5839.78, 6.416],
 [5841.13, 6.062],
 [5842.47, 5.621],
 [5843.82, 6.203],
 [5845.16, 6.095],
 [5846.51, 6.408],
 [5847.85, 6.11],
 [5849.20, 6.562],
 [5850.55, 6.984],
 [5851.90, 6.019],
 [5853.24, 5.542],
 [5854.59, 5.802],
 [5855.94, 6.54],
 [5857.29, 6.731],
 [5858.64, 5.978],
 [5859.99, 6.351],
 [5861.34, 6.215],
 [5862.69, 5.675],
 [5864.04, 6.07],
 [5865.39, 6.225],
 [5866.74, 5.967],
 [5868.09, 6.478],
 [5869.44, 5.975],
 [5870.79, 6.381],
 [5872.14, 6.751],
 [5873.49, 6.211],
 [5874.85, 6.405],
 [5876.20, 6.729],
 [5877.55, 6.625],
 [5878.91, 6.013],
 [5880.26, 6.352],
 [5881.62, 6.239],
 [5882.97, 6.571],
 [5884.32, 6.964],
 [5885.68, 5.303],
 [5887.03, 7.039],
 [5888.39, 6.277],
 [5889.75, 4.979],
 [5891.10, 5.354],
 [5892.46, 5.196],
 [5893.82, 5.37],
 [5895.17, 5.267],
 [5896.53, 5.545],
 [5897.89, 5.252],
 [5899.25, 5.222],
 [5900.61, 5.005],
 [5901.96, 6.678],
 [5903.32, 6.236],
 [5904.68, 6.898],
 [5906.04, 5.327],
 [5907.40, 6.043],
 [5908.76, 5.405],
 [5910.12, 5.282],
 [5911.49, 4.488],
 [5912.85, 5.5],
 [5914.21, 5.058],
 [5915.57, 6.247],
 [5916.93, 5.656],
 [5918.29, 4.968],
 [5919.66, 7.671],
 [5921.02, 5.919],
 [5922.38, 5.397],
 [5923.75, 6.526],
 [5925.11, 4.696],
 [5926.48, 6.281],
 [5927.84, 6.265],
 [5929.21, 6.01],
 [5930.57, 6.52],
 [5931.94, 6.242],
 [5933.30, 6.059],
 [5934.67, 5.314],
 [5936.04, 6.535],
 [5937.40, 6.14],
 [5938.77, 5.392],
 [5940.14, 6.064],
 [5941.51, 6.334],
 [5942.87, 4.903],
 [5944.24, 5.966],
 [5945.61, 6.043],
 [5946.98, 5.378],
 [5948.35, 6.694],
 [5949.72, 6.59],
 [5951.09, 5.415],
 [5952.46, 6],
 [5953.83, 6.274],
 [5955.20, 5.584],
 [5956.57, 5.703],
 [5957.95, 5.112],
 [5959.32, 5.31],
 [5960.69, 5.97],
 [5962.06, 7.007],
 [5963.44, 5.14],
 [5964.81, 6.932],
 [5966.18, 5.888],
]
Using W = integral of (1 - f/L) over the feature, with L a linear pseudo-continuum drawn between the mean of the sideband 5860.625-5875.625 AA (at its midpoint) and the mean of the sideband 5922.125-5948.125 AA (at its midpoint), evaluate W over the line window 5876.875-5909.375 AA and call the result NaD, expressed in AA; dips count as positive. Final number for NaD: 1.21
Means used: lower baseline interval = 6.22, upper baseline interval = 5.92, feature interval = 5.88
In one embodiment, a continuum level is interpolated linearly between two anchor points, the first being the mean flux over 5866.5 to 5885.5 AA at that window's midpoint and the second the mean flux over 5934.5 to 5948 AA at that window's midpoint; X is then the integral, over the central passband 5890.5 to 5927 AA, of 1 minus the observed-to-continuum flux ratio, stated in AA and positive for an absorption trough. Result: 2.8 AA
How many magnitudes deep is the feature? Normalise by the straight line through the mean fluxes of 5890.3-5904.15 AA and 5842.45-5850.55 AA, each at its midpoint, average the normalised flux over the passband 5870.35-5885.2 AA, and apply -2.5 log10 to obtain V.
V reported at -0.11 mag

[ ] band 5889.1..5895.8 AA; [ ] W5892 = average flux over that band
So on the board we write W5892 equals 5.24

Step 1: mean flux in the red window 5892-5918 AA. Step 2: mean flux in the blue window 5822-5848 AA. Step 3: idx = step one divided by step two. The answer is 0.90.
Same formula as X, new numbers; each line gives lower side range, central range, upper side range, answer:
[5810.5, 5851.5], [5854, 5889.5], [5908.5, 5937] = -1.7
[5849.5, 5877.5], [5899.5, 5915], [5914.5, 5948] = 1.1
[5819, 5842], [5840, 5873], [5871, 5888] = 0.4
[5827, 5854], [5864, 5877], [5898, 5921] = -0.8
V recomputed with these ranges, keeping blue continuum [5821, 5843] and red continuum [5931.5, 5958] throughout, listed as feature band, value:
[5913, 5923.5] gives 0.02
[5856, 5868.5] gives -0.02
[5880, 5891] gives -0.03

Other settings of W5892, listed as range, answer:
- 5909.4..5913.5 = 5.08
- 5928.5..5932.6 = 6.25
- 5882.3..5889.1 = 6.42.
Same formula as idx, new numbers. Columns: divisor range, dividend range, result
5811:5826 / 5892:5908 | 0.95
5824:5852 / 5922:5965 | 0.95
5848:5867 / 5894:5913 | 0.90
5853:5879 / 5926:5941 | 0.97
